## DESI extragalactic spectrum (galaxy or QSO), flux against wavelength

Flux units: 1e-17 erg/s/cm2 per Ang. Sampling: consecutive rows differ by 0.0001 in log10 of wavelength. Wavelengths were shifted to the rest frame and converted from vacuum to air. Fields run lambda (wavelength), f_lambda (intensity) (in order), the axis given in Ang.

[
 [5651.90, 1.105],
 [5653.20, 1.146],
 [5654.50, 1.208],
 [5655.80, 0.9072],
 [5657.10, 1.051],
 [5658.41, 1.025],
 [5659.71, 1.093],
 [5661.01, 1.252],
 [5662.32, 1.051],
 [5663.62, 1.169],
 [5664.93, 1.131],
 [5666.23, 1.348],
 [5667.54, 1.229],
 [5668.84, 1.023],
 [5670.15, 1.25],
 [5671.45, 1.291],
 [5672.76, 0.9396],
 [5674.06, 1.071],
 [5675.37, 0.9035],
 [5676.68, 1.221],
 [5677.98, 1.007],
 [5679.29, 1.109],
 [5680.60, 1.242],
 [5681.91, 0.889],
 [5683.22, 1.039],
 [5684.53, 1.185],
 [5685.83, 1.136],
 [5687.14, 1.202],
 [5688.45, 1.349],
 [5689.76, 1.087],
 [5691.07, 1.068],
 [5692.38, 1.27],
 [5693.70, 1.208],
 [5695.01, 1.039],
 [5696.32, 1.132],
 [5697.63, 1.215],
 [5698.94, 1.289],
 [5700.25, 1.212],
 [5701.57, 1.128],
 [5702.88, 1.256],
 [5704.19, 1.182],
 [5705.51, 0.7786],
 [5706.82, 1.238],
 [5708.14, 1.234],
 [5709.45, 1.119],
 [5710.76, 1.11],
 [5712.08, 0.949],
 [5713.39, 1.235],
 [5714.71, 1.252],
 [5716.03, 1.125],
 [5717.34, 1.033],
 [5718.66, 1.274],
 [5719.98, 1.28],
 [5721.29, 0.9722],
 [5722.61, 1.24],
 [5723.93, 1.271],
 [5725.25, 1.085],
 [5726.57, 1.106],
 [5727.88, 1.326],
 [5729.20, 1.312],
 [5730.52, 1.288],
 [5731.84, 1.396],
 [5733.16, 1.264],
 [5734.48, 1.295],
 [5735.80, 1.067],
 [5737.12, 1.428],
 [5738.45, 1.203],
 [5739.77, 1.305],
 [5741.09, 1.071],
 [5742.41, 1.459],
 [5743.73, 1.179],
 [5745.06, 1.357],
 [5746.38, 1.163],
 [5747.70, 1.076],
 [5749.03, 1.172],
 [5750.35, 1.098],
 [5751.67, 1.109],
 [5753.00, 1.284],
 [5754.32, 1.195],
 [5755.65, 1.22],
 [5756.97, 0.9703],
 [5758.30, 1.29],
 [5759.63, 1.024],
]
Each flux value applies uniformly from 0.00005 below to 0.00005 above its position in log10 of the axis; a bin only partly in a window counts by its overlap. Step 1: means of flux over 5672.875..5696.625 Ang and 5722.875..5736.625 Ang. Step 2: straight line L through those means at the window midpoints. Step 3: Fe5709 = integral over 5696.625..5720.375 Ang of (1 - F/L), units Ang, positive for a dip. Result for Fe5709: 0.46 Ang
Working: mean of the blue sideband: 1.12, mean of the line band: 1.16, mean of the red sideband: 1.24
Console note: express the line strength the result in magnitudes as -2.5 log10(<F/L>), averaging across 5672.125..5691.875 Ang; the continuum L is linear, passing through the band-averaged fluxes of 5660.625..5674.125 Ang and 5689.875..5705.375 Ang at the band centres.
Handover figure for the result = 0.06 mag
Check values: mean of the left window 1.16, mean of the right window 1.16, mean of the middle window 1.1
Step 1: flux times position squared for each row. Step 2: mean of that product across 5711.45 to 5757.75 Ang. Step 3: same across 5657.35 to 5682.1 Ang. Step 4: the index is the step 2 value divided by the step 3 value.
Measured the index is 1.1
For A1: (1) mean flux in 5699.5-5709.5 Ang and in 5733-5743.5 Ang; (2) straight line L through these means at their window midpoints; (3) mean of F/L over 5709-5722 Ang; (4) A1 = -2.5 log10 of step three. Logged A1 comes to 0.04 mag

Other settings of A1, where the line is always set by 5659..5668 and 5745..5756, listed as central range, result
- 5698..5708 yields 0.02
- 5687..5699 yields 0.00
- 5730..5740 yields -0.09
